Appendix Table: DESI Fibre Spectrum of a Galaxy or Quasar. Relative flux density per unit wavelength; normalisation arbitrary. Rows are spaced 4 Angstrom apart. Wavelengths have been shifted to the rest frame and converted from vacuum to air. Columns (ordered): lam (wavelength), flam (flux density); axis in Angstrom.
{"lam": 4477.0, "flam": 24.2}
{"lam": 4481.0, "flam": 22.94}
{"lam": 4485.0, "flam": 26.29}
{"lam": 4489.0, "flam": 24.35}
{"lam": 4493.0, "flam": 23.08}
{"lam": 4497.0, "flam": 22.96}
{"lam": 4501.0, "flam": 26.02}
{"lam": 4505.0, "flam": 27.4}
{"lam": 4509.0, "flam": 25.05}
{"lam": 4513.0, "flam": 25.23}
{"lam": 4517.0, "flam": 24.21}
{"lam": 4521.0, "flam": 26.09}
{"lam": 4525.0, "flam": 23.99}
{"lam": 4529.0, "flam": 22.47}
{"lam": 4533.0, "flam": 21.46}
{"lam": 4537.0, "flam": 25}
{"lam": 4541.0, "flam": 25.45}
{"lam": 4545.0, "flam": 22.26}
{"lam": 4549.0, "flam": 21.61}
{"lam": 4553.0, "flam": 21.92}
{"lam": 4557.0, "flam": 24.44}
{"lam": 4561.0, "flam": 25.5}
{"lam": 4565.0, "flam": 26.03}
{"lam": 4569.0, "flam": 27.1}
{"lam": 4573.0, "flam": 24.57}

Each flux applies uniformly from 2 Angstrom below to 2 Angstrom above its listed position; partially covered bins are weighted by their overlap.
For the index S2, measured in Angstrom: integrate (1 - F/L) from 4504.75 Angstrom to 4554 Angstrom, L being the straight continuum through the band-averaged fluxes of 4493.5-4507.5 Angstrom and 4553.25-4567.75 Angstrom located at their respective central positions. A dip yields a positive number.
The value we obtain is 2.30 Angstrom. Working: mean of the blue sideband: 25.2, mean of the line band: 23.9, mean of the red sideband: 25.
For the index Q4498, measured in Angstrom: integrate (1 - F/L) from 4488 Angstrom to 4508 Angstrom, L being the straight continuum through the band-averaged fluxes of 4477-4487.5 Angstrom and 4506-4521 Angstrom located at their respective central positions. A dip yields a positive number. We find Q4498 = 0.0 Angstrom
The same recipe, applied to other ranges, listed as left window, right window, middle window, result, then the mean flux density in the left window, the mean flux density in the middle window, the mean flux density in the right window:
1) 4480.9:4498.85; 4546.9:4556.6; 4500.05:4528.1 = -2.36 Angstrom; 24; 25.3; 22.2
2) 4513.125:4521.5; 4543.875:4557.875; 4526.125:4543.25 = 0.04 Angstrom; 25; 23.6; 22.4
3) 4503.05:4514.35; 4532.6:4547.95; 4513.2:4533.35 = 0.74 Angstrom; 25.9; 24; 23.6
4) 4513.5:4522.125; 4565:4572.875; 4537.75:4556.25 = 1.91 Angstrom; 25.1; 23.1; 26.2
